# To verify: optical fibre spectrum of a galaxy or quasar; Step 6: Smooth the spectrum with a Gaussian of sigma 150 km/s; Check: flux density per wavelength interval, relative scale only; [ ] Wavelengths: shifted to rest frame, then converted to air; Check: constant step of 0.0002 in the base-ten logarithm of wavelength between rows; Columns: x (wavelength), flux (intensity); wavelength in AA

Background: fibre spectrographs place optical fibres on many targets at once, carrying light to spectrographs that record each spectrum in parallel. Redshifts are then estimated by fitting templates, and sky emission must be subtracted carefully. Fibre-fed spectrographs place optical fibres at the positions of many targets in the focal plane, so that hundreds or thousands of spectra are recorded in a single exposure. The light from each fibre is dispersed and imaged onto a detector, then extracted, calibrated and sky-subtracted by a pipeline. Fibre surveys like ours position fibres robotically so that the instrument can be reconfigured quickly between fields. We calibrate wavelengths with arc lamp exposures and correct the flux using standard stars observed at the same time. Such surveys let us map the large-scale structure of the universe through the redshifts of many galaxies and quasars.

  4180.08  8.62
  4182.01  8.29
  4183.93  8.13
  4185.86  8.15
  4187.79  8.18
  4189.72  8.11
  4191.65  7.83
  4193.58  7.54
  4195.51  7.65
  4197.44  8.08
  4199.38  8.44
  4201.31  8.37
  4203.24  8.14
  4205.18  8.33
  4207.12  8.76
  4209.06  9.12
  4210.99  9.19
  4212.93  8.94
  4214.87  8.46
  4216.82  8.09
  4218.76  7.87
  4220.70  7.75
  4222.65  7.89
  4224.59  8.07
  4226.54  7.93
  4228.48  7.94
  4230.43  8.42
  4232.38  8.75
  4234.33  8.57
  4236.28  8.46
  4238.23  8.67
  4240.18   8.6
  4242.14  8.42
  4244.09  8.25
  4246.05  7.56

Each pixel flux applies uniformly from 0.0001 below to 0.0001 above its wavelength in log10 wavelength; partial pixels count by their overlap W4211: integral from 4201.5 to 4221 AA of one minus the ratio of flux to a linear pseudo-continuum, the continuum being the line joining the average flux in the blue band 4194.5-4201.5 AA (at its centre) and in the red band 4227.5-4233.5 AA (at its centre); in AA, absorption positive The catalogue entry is -0.6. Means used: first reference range 8.11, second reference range 8.38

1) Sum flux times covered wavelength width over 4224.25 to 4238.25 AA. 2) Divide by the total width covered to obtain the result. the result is 8.34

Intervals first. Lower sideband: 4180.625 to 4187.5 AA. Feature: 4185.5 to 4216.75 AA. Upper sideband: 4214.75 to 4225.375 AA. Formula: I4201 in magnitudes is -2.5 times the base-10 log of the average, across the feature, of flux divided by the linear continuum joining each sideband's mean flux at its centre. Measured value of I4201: -0.03 mag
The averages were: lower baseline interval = 8.21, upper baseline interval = 7.98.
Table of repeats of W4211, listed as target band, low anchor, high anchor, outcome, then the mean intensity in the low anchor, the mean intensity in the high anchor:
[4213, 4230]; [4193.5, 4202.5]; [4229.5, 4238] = 0.67 AA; 8.07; 8.56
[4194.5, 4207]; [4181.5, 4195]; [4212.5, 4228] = -0.25 AA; 8.01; 8.09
